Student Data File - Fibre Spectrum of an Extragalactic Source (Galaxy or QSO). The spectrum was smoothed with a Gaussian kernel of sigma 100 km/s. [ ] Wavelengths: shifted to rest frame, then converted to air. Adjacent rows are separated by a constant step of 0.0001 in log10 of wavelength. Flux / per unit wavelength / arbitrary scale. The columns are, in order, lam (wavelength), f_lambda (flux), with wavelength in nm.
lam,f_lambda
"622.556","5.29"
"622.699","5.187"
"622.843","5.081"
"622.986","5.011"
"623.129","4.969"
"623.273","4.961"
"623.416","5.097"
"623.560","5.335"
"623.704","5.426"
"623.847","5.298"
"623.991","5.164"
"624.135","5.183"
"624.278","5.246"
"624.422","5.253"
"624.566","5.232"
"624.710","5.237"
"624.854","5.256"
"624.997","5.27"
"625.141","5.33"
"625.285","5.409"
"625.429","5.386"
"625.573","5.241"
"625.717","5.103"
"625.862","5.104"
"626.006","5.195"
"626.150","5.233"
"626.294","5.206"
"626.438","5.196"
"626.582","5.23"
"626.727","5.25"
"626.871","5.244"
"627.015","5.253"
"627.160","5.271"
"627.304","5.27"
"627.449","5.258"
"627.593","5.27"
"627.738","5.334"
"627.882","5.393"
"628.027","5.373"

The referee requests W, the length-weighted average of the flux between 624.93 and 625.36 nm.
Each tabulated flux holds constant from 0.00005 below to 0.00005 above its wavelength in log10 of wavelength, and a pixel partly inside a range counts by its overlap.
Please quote 5.34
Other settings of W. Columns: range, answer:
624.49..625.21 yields 5.27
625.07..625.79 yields 5.29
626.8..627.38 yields 5.26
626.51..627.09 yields 5.24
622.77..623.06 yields 5.05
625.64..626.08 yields 5.13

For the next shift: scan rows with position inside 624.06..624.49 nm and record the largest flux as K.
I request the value 5.253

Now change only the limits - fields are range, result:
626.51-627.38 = 5.271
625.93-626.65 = 5.233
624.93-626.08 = 5.409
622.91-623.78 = 5.426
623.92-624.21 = 5.183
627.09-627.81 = 5.334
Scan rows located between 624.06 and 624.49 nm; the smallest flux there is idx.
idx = 5.183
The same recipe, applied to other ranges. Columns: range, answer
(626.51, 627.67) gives 5.23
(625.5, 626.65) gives 5.103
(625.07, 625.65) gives 5.241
